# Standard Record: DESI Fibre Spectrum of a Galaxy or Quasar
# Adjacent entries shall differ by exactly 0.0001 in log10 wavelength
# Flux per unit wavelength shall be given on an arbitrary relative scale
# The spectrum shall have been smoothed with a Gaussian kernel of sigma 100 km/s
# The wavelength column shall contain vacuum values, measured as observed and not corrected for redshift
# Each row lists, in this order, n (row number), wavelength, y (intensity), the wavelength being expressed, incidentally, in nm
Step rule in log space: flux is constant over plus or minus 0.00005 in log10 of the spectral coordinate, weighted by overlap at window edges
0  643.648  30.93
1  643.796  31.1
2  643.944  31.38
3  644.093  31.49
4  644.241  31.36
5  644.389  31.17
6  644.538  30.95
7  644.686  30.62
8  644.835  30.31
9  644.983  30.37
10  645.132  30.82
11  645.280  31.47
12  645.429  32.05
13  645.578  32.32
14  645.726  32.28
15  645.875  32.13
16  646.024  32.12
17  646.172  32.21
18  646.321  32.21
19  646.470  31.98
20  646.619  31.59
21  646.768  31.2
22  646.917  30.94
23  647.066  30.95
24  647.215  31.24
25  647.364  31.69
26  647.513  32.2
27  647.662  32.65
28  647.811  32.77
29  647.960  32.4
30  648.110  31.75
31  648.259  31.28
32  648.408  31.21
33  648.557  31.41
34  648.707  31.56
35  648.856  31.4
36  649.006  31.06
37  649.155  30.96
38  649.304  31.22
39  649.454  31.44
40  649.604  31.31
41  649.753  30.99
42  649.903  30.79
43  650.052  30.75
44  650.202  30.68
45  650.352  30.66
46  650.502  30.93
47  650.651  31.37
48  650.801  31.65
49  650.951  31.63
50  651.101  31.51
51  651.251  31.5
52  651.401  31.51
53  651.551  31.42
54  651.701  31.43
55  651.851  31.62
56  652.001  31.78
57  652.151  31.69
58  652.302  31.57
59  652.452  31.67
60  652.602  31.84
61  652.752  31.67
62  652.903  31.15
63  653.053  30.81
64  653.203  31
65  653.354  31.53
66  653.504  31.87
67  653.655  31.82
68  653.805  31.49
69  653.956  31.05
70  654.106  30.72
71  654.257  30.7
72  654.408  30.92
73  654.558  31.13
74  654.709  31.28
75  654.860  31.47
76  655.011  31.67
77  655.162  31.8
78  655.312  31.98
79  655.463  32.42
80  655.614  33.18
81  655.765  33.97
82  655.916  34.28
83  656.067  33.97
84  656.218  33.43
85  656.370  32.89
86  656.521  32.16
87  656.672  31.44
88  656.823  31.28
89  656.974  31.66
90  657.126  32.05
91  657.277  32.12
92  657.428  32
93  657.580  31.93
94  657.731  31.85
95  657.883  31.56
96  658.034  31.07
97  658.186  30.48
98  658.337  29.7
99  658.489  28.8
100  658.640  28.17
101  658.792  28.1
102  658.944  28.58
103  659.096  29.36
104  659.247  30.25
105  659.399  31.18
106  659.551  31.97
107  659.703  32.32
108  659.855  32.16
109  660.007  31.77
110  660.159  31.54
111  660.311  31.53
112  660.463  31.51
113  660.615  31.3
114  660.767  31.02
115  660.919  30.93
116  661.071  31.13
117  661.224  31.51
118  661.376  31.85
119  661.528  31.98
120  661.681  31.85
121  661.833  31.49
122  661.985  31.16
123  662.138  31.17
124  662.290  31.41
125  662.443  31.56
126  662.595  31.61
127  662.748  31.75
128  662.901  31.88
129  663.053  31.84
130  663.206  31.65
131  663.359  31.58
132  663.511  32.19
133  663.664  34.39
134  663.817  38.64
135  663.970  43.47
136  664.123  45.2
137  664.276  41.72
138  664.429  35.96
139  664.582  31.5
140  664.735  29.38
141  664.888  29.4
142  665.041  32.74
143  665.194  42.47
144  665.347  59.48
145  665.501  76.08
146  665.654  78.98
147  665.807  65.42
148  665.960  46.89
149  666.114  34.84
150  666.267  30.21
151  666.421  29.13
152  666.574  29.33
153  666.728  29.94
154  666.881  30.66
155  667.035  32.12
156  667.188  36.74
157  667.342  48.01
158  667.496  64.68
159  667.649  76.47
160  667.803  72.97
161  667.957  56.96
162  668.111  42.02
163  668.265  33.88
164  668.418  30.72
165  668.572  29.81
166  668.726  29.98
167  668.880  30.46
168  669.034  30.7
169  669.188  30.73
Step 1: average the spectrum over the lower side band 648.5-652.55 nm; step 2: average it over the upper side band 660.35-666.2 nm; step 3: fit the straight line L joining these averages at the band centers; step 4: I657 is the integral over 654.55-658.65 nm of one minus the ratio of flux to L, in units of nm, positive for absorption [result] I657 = 0.29 nm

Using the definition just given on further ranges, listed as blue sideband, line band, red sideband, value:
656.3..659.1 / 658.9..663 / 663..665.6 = 0.44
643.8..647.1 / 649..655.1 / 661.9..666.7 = 0.48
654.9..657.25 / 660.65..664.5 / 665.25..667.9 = 0.86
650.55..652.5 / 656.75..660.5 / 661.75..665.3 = 0.26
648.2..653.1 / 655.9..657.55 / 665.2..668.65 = 0.21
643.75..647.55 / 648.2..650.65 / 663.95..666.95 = 0.17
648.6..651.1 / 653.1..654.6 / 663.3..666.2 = 0.14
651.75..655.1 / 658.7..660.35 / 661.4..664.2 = 0.10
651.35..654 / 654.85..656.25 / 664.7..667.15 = 0.04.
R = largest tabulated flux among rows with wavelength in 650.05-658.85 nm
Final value 34.28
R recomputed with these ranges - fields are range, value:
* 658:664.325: 45.2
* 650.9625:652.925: 31.84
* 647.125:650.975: 32.77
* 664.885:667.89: 78.98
